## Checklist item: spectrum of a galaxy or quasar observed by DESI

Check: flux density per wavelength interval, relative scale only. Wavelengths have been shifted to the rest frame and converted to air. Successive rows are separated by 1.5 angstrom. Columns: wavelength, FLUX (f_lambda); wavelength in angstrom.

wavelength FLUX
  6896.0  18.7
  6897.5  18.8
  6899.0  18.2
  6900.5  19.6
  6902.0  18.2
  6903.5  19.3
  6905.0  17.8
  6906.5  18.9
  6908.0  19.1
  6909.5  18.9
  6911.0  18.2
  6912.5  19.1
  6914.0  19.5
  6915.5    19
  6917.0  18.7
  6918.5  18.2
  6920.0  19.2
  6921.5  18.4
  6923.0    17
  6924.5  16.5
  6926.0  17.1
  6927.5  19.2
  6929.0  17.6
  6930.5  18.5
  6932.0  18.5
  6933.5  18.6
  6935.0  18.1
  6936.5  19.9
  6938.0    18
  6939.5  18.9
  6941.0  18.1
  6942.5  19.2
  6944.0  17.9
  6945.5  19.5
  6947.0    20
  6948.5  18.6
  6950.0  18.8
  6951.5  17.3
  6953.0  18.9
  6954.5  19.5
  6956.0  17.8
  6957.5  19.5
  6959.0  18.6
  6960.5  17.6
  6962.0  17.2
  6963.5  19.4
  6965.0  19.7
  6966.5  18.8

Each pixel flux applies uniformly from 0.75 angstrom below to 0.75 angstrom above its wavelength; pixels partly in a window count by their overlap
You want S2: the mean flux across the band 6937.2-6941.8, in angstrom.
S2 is 18.4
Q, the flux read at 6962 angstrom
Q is 17.2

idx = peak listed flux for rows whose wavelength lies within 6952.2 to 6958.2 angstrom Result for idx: 19.5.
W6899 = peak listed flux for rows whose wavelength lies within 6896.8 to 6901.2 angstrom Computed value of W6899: 19.6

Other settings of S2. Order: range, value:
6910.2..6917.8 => 18.9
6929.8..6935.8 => 18.4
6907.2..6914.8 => 19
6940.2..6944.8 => 18.4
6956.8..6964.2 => 18.4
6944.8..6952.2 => 18.8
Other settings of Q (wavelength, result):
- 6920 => 19.2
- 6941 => 18.1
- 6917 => 18.7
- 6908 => 19.1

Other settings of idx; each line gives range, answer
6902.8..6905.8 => 19.3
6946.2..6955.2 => 20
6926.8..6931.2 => 19.2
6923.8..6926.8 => 17.1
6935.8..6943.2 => 19.9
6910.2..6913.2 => 19.1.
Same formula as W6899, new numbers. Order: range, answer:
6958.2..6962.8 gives 18.6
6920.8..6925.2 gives 18.4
